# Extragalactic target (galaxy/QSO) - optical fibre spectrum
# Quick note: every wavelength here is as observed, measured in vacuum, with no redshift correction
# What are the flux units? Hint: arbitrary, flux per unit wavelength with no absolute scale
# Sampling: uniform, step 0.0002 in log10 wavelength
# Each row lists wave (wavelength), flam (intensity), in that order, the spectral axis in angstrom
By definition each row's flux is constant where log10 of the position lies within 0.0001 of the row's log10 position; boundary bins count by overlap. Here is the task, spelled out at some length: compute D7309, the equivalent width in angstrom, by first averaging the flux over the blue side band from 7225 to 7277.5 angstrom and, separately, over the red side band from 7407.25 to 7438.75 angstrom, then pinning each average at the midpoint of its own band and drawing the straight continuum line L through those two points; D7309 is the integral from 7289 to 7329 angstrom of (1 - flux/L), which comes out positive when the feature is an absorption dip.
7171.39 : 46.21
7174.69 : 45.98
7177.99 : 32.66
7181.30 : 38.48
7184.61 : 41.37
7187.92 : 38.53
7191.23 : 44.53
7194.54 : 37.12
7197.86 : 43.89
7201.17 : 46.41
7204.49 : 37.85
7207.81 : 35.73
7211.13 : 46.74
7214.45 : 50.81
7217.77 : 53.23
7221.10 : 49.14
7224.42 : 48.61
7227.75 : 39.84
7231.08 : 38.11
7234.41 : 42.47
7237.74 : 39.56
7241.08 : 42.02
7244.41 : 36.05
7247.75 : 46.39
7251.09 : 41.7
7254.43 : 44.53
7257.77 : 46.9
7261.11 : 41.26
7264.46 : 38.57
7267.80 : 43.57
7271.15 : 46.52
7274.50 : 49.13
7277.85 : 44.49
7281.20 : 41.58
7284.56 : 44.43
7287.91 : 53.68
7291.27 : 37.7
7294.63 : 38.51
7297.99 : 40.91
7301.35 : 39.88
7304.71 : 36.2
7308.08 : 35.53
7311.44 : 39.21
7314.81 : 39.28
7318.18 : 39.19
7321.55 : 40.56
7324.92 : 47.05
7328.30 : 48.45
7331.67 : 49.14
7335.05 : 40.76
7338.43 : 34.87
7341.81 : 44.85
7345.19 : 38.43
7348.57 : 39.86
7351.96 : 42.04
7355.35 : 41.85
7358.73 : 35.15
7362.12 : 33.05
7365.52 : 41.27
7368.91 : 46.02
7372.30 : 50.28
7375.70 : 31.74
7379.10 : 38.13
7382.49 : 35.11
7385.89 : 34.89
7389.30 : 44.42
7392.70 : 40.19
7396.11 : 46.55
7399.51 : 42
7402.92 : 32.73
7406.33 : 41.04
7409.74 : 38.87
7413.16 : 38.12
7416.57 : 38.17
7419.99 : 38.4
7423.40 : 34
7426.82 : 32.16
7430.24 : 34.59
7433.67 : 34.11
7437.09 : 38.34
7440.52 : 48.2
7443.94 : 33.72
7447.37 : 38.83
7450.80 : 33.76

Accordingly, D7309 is 0.3 angstrom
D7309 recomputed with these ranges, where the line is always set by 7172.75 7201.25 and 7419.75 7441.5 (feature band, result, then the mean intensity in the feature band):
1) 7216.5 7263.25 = -4.2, 43.4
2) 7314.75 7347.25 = -3.4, 42.4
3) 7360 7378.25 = -1.2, 40.2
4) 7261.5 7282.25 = -2.4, 43.9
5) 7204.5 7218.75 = -1.8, 45.3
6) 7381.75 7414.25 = -2.0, 39.5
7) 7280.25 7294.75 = -1.7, 43.7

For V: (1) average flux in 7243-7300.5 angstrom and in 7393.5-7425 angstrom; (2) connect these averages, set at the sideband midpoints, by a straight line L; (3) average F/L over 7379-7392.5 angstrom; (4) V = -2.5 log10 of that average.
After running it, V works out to 0.04 mag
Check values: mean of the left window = 43.3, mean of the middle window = 38.4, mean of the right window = 38.9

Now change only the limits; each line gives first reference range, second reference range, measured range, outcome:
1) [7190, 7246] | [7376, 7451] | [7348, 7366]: 0.023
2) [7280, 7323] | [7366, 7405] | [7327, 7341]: -0.074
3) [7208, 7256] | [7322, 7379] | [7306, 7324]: 0.084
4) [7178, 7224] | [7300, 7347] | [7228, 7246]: 0.075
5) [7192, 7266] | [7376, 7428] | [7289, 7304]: 0.042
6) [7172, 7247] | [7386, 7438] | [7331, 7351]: -0.036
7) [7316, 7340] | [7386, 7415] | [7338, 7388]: 0.060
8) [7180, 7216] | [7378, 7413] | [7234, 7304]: -0.045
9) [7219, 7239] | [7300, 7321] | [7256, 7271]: -0.048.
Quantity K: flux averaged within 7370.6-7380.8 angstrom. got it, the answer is 40.1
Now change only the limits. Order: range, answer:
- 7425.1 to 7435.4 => 33.6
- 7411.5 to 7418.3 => 38.2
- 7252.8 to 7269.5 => 43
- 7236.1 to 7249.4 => 41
